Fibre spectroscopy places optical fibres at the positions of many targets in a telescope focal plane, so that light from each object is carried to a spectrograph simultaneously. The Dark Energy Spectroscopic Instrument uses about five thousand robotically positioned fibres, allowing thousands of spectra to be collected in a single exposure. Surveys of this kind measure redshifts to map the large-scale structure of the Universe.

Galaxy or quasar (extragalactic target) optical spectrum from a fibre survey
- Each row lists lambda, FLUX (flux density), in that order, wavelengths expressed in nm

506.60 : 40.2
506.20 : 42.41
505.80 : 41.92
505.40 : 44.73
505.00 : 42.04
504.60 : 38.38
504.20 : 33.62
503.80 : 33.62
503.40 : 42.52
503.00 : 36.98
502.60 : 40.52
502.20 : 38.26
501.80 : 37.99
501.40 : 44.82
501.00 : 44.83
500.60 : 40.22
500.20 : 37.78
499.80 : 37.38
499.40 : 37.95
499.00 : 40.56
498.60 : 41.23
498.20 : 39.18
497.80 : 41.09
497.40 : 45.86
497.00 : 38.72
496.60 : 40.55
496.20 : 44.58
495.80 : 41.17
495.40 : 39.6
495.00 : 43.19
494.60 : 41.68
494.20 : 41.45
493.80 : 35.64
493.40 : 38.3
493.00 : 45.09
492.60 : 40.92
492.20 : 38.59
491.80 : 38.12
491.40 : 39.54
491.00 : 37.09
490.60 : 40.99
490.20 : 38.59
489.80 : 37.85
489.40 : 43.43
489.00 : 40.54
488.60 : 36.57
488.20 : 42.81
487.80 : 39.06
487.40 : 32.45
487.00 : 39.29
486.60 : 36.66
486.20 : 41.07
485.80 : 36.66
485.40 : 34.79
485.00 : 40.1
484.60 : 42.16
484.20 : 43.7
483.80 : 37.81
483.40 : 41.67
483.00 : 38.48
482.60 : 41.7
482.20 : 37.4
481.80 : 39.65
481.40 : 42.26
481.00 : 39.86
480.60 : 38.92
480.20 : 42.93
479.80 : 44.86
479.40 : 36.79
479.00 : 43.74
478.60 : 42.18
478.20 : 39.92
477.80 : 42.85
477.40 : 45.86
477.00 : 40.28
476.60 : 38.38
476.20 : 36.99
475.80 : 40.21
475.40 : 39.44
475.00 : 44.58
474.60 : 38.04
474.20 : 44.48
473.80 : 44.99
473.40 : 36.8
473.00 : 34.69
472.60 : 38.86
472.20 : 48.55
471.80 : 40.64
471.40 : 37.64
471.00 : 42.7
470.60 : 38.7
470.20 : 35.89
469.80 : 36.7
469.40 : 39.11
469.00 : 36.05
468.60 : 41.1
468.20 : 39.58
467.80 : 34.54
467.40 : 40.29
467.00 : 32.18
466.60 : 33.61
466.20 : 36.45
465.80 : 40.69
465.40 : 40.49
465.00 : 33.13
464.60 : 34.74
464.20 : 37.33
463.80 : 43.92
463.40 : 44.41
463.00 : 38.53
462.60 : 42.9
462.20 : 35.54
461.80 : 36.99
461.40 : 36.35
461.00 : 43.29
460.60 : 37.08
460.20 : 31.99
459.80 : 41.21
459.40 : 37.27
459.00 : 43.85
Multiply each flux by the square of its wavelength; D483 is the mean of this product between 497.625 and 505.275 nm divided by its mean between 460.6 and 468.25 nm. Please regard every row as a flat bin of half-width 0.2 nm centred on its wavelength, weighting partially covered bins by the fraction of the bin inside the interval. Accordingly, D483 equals 1.21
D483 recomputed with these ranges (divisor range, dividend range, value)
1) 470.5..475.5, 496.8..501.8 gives 1.11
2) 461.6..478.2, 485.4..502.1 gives 1.12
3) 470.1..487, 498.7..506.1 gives 1.09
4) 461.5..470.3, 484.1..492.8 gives 1.13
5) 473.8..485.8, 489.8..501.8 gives 1.06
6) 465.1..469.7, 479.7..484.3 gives 1.15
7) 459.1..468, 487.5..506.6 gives 1.22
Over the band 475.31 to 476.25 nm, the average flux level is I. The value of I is 39.1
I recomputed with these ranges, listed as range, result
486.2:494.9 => 39.4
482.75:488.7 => 38.9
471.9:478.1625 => 41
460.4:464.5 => 39.5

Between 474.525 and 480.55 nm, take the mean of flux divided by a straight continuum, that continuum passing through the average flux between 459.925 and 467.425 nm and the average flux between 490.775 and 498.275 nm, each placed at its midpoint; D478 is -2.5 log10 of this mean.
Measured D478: -0.06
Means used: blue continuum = 37.9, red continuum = 40.6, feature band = 41.1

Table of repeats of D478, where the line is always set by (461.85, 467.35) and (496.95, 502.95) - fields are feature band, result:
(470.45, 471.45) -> -0.04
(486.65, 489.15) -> 0.04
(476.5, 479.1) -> -0.08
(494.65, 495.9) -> -0.03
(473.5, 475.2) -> -0.11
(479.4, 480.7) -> -0.07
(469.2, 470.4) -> 0.03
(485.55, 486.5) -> 0.03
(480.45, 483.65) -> -0.02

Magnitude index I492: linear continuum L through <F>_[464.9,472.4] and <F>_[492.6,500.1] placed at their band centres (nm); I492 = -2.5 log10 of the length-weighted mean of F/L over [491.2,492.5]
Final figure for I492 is 0.04 mag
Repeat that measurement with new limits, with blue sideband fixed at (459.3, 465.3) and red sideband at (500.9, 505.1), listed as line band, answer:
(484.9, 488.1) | 0.04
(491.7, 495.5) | -0.04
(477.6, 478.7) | -0.08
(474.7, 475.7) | -0.08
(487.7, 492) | -0.02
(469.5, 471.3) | 0.00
